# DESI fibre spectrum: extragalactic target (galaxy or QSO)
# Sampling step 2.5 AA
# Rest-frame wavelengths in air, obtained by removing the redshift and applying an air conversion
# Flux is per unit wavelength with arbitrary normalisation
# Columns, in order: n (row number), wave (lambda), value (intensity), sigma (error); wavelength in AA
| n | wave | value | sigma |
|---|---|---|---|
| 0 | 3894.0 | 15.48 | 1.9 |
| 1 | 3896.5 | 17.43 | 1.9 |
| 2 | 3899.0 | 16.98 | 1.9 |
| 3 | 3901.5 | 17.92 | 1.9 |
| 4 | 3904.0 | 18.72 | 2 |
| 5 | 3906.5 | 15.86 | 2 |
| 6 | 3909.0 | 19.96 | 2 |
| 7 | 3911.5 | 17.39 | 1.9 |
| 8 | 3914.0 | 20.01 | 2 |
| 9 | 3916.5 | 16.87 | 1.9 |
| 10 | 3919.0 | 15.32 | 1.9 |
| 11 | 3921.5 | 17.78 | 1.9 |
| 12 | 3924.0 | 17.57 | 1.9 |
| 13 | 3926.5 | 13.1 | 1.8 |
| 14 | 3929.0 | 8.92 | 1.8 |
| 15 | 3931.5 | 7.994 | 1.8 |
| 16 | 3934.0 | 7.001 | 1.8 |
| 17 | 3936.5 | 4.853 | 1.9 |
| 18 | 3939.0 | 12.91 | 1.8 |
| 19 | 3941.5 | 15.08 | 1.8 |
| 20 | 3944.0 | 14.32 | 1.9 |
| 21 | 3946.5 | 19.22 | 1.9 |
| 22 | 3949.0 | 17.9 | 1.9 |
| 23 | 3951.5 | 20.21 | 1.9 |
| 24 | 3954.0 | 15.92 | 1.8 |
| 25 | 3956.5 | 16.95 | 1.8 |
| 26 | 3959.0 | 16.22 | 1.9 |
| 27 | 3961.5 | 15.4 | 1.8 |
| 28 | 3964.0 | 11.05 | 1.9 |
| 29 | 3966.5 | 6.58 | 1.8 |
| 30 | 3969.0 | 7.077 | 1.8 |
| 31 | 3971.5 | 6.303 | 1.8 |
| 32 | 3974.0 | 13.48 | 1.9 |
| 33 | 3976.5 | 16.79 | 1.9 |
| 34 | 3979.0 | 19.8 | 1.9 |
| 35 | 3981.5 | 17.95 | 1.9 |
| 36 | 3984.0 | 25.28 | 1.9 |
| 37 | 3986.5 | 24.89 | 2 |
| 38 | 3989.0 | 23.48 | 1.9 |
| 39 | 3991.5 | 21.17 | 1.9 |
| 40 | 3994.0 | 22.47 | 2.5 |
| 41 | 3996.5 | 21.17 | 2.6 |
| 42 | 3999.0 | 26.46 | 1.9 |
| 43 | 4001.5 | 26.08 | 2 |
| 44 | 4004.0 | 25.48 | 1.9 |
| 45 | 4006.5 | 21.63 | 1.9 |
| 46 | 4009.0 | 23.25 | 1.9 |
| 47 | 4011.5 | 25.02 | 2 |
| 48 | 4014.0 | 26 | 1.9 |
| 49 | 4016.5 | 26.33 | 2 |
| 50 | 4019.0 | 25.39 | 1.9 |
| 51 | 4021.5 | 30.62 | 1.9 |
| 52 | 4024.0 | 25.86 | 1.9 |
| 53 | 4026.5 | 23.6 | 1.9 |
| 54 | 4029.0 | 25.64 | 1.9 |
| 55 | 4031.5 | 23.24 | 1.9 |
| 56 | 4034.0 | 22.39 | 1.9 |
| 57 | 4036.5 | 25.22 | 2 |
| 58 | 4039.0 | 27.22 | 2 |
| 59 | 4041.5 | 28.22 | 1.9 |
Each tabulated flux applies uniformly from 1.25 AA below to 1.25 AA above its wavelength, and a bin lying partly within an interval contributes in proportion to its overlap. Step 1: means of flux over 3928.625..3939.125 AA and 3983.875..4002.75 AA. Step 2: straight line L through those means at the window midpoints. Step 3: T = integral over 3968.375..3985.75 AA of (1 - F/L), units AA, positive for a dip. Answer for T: 3.5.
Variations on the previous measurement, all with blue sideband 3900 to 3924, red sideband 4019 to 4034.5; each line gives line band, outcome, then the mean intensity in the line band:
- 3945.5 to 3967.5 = 5.4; 15.6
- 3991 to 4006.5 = -0.2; 23.8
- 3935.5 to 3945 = 3.7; 11.9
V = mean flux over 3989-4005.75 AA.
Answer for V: 23.7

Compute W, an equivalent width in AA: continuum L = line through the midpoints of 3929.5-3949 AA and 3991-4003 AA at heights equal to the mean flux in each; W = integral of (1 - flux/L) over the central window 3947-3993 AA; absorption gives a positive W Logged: 3.7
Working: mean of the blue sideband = 11.9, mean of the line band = 16.5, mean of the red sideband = 23.7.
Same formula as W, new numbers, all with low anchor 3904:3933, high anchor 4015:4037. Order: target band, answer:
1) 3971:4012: 1.72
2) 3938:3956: 1.62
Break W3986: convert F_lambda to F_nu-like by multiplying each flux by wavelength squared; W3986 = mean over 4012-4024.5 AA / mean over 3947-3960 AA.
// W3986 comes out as 1.58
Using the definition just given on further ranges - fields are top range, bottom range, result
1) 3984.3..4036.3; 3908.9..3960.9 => 1.71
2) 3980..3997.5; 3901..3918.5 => 1.29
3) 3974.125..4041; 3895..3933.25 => 1.56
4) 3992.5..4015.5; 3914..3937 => 1.96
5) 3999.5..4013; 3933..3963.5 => 1.72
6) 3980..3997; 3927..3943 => 2.37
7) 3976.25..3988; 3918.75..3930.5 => 1.53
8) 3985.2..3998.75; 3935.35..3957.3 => 1.53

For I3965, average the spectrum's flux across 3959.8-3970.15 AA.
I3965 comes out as 10.3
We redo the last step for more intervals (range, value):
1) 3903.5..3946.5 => 14.4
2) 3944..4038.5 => 20.6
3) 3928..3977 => 12.7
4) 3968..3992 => 17.6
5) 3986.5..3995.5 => 22.7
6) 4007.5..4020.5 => 25.2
